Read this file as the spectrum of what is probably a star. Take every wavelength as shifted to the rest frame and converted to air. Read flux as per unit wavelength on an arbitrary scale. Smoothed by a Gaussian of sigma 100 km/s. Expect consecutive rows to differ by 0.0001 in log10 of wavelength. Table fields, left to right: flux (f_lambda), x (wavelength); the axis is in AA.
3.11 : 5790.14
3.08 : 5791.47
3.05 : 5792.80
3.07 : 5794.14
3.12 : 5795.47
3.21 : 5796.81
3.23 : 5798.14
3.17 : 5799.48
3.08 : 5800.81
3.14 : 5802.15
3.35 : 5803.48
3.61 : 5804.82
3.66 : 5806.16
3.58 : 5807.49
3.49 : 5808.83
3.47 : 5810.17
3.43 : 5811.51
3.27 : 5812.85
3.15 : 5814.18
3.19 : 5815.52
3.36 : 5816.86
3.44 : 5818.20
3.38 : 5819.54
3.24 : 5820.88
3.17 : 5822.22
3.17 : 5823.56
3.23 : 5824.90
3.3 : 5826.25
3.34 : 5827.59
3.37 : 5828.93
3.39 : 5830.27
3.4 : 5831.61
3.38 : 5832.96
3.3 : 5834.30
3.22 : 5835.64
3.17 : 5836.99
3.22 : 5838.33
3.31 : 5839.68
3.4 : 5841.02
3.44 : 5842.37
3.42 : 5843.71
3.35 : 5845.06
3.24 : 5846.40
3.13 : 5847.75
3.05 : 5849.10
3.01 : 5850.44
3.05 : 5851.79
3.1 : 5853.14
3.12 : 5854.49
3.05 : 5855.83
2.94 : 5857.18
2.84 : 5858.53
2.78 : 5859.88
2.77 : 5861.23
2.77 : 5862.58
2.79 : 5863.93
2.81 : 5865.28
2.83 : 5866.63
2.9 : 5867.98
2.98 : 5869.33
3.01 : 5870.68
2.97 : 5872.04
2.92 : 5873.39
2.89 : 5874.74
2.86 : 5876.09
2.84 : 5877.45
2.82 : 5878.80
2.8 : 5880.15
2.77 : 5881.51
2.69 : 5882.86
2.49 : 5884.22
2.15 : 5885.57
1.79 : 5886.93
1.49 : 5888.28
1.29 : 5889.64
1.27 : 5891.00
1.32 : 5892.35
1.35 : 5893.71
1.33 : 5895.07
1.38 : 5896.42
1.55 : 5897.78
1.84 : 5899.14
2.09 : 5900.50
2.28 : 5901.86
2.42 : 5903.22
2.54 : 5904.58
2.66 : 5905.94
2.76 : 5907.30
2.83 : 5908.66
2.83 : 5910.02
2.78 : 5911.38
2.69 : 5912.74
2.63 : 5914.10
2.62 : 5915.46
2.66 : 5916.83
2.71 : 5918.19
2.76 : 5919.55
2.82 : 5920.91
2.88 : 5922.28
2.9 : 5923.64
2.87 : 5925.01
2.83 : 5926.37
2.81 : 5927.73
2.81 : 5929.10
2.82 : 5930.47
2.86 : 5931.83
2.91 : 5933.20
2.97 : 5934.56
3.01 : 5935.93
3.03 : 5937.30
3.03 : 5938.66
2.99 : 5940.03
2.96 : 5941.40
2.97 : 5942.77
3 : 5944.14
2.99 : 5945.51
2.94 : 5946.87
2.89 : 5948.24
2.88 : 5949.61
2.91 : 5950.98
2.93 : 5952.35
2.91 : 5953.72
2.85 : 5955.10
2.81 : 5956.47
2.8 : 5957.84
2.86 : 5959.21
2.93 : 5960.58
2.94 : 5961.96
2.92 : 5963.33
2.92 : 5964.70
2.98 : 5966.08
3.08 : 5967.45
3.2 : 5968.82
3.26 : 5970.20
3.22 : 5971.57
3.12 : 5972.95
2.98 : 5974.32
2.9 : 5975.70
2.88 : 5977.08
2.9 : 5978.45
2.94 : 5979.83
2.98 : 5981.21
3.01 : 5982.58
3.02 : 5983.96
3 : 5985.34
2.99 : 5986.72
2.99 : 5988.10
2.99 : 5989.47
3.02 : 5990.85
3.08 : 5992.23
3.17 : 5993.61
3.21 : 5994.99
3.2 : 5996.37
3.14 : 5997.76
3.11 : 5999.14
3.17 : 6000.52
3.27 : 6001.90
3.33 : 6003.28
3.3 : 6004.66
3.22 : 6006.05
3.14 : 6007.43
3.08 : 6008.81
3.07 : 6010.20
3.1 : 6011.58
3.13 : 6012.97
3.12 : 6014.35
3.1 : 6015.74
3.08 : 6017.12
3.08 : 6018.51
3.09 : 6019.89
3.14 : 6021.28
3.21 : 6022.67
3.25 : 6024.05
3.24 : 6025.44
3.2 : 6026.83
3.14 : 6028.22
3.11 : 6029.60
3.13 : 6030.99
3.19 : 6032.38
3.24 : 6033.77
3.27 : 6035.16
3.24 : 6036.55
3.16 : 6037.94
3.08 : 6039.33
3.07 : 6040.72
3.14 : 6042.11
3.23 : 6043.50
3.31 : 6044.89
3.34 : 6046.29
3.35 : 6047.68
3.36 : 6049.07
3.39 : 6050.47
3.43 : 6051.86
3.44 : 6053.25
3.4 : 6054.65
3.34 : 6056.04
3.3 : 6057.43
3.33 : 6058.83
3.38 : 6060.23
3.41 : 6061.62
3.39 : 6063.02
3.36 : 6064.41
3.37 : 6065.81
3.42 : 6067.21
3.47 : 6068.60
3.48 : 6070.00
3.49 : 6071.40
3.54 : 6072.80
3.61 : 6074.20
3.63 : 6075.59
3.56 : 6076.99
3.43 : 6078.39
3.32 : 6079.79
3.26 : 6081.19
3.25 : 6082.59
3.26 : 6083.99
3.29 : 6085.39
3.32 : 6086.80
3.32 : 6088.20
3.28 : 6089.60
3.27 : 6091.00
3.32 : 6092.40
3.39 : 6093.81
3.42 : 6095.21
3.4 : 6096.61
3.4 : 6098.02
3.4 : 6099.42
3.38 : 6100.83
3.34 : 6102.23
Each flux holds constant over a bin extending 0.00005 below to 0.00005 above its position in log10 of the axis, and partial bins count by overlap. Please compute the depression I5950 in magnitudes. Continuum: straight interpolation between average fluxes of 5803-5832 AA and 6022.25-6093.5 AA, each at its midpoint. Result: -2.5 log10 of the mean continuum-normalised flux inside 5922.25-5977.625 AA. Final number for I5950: 0.14 mag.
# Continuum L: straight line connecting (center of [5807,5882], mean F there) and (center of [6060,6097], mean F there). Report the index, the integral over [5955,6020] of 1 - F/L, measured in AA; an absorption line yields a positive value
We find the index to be 4.67 AA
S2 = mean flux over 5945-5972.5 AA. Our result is 2.96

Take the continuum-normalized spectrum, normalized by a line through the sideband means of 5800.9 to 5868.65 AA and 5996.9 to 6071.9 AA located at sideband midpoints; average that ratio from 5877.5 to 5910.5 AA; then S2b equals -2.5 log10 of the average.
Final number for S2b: 0.45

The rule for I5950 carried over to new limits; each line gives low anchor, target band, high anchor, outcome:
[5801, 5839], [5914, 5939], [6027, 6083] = 0.17 mag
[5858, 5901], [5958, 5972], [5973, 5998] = -0.05 mag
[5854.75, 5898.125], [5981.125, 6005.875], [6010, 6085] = -0.03 mag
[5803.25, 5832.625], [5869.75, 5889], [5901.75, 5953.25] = 0.18 mag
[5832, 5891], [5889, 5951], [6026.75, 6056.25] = 0.17 mag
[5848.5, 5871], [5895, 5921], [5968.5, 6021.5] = 0.23 mag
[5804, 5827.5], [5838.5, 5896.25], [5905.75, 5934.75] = 0.15 mag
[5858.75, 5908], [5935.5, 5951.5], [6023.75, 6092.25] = -0.10 mag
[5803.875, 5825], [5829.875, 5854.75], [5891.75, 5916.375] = -0.08 mag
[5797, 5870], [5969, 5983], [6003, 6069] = 0.07 mag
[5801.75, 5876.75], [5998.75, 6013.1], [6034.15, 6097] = 0.04 mag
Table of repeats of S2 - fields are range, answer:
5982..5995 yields 3.04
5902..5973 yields 2.87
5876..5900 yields 1.98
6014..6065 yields 3.25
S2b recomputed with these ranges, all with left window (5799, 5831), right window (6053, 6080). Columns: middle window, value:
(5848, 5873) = 0.14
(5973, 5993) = 0.14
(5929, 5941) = 0.15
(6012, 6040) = 0.09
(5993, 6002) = 0.08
